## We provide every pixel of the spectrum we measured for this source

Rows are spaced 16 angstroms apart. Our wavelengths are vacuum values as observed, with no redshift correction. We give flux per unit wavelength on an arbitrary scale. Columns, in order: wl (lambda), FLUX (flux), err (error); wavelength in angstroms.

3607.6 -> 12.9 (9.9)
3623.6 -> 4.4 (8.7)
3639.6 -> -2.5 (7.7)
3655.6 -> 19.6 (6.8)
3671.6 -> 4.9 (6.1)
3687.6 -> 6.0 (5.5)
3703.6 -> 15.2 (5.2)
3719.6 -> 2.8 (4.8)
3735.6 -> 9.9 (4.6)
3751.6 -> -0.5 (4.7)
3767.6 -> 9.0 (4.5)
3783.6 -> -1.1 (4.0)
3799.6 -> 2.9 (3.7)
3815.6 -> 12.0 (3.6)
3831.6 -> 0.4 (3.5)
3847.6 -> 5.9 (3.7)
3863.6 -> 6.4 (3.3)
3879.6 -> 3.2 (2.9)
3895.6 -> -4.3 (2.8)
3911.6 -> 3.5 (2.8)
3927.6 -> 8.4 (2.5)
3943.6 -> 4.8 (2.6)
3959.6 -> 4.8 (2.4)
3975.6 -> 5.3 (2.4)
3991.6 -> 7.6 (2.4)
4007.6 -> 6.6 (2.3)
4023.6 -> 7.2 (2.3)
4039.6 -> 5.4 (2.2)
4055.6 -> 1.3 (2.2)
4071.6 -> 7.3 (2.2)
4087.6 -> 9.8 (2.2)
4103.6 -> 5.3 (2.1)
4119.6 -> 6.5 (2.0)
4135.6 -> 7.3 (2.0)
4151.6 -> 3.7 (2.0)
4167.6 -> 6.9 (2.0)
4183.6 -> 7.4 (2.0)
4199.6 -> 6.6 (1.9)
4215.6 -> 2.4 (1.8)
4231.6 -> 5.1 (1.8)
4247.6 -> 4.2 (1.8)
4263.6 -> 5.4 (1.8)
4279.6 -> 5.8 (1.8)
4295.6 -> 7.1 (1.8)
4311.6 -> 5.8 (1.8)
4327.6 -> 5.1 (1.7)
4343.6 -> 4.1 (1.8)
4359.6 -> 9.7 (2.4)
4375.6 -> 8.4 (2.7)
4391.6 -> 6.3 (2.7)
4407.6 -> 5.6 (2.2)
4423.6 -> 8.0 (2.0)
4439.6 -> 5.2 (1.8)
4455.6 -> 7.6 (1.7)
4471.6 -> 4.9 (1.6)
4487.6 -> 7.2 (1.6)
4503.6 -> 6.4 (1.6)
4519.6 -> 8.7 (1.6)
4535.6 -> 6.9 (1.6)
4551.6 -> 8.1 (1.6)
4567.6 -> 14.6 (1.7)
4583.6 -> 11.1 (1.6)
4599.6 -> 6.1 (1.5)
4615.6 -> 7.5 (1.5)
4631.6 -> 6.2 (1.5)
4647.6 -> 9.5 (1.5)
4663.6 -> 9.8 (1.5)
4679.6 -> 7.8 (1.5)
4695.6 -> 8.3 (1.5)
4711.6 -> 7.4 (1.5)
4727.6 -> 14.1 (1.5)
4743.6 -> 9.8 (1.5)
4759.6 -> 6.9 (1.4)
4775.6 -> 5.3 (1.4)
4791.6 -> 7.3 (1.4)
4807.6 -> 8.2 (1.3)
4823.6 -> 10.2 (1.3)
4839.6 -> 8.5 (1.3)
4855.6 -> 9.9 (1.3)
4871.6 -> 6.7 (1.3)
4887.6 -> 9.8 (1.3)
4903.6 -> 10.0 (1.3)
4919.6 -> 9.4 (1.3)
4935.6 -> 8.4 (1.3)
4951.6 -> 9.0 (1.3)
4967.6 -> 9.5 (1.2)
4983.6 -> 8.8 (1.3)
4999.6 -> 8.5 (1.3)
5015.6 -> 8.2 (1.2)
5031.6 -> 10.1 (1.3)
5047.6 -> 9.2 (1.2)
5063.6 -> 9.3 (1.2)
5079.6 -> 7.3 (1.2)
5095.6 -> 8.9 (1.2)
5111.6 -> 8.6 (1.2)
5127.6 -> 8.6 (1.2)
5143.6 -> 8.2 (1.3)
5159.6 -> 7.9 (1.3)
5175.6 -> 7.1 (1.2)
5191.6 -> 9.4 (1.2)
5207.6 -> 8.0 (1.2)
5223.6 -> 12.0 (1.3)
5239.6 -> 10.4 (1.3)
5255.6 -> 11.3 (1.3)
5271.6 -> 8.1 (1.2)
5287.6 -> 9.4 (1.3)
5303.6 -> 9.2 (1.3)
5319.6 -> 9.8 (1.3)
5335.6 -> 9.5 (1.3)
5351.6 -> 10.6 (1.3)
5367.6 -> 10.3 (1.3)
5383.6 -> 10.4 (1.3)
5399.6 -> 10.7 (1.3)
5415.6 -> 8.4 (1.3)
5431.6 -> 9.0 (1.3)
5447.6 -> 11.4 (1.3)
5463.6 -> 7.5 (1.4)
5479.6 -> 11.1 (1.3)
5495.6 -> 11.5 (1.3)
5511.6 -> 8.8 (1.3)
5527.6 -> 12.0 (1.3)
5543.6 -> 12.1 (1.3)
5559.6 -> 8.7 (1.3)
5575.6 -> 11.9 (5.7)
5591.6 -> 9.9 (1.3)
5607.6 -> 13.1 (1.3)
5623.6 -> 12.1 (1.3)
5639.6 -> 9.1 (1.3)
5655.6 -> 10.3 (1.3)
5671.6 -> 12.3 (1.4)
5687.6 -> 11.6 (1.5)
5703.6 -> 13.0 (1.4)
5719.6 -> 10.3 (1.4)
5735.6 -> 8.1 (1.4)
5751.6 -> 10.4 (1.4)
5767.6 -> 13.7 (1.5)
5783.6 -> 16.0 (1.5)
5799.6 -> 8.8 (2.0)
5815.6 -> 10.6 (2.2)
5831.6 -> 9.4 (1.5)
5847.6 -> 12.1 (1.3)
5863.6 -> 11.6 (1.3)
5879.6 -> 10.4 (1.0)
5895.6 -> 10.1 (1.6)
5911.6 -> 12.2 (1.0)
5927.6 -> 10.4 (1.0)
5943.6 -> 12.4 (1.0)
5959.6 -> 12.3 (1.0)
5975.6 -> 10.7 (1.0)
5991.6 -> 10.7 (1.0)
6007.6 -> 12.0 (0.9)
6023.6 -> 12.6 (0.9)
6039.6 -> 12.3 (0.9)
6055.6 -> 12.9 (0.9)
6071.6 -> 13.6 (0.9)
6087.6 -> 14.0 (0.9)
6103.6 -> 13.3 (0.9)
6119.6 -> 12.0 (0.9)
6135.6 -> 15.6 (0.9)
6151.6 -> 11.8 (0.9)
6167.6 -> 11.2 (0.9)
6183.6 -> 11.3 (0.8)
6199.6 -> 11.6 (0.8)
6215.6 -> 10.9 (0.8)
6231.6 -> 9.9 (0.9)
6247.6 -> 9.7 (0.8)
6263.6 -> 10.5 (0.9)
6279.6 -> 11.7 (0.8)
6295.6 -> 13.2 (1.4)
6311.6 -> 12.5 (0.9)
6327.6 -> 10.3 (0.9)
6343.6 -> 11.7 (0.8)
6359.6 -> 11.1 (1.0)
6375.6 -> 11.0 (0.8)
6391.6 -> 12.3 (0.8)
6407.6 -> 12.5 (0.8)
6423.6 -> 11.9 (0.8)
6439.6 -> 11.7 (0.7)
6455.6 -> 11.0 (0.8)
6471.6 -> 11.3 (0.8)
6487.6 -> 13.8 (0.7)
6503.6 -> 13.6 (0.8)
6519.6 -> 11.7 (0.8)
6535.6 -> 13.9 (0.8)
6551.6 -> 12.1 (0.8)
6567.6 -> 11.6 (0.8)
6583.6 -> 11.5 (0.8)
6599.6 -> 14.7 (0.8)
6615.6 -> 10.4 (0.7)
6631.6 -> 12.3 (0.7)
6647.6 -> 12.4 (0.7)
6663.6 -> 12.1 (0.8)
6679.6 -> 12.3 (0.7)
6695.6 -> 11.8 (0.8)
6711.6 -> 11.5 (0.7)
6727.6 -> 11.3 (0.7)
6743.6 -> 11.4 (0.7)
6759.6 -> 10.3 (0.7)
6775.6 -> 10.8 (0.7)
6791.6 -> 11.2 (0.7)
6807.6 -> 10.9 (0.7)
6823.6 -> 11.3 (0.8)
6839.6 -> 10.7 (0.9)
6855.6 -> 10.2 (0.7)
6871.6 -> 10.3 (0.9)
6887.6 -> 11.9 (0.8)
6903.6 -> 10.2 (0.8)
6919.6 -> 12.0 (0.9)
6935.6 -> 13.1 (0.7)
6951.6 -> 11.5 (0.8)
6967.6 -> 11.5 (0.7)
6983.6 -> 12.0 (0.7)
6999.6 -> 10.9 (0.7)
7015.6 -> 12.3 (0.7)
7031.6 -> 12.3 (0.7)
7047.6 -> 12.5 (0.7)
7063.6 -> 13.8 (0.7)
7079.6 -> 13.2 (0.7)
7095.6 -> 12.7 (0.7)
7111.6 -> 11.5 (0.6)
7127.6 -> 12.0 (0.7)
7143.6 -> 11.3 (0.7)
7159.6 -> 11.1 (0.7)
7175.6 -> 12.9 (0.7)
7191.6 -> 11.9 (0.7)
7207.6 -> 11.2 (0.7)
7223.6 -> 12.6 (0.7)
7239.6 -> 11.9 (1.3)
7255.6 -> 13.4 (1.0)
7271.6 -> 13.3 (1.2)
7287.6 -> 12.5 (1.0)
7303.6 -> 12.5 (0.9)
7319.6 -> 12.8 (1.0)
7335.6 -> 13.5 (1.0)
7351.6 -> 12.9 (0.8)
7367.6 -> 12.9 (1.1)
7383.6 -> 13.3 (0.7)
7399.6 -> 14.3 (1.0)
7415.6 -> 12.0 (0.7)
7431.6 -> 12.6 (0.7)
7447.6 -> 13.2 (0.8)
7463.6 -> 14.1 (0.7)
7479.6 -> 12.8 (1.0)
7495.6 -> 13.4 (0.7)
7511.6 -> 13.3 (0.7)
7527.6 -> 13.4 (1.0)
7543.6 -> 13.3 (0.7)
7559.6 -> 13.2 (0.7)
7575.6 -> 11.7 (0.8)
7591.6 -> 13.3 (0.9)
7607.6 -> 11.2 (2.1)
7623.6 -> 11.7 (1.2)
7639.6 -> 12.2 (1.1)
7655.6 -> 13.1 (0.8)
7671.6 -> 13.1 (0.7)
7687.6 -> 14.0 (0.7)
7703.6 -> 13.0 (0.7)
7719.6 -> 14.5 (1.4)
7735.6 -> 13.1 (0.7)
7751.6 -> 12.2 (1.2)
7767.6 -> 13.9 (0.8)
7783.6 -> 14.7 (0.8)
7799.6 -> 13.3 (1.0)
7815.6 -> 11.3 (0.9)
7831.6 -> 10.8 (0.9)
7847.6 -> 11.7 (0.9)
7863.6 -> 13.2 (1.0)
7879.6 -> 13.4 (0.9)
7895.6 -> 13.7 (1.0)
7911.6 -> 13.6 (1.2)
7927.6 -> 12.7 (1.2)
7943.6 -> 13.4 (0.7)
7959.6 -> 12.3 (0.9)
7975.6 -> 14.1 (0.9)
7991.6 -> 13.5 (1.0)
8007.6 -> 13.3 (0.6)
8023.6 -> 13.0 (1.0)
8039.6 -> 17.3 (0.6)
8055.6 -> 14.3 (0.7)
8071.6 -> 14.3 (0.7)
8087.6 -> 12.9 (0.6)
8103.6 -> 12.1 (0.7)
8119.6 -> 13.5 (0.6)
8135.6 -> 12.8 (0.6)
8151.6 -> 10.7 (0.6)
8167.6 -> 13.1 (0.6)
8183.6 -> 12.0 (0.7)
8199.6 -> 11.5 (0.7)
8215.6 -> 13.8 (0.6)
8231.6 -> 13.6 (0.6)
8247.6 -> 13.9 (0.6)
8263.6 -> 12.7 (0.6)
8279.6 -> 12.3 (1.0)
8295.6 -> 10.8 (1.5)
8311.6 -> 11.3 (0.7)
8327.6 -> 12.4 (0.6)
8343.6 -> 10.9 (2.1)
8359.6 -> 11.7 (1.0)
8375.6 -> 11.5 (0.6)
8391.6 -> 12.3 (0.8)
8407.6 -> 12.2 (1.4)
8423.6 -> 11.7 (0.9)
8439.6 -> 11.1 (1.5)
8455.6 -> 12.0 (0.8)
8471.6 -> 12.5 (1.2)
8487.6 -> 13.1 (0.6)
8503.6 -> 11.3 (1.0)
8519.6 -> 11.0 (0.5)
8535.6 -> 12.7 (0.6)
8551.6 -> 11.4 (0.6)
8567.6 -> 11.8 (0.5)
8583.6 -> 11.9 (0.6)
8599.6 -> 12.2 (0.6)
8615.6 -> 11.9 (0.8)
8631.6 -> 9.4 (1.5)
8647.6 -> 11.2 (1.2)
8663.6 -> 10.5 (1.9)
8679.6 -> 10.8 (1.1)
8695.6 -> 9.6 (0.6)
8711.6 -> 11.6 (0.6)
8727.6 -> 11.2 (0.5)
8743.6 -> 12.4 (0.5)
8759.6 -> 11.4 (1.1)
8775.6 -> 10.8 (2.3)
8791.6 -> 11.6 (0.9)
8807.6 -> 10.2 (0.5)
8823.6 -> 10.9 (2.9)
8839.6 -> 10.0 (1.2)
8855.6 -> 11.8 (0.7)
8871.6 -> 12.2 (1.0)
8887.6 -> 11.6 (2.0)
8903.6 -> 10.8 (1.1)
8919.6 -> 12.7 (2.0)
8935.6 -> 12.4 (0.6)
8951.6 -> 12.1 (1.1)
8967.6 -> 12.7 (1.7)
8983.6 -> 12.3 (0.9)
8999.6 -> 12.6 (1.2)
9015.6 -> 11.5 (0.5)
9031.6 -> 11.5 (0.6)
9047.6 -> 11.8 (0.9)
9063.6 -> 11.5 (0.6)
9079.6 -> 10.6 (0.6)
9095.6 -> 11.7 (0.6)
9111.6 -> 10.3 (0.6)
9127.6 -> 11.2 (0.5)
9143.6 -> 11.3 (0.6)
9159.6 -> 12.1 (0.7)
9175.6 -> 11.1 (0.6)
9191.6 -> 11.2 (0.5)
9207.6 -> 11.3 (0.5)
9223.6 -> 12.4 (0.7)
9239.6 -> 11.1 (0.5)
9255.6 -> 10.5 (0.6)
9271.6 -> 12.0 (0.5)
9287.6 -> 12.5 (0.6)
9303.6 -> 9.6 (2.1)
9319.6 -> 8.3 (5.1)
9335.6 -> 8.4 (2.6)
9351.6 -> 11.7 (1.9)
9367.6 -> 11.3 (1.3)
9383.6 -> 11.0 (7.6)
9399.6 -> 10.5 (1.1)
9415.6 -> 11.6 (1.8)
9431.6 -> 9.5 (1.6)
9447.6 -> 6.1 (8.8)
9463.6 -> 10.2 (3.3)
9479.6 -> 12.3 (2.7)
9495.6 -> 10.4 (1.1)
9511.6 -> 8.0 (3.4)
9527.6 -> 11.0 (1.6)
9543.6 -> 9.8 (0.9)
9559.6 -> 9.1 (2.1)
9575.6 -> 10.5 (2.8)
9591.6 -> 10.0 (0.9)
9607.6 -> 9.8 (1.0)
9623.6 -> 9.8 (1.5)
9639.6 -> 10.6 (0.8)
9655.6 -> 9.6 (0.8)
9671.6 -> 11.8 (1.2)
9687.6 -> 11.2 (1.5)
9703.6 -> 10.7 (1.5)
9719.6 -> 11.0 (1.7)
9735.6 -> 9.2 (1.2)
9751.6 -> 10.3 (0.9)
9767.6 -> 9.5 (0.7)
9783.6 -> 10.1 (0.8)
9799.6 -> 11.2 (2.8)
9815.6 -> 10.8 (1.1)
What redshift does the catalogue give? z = 0.226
